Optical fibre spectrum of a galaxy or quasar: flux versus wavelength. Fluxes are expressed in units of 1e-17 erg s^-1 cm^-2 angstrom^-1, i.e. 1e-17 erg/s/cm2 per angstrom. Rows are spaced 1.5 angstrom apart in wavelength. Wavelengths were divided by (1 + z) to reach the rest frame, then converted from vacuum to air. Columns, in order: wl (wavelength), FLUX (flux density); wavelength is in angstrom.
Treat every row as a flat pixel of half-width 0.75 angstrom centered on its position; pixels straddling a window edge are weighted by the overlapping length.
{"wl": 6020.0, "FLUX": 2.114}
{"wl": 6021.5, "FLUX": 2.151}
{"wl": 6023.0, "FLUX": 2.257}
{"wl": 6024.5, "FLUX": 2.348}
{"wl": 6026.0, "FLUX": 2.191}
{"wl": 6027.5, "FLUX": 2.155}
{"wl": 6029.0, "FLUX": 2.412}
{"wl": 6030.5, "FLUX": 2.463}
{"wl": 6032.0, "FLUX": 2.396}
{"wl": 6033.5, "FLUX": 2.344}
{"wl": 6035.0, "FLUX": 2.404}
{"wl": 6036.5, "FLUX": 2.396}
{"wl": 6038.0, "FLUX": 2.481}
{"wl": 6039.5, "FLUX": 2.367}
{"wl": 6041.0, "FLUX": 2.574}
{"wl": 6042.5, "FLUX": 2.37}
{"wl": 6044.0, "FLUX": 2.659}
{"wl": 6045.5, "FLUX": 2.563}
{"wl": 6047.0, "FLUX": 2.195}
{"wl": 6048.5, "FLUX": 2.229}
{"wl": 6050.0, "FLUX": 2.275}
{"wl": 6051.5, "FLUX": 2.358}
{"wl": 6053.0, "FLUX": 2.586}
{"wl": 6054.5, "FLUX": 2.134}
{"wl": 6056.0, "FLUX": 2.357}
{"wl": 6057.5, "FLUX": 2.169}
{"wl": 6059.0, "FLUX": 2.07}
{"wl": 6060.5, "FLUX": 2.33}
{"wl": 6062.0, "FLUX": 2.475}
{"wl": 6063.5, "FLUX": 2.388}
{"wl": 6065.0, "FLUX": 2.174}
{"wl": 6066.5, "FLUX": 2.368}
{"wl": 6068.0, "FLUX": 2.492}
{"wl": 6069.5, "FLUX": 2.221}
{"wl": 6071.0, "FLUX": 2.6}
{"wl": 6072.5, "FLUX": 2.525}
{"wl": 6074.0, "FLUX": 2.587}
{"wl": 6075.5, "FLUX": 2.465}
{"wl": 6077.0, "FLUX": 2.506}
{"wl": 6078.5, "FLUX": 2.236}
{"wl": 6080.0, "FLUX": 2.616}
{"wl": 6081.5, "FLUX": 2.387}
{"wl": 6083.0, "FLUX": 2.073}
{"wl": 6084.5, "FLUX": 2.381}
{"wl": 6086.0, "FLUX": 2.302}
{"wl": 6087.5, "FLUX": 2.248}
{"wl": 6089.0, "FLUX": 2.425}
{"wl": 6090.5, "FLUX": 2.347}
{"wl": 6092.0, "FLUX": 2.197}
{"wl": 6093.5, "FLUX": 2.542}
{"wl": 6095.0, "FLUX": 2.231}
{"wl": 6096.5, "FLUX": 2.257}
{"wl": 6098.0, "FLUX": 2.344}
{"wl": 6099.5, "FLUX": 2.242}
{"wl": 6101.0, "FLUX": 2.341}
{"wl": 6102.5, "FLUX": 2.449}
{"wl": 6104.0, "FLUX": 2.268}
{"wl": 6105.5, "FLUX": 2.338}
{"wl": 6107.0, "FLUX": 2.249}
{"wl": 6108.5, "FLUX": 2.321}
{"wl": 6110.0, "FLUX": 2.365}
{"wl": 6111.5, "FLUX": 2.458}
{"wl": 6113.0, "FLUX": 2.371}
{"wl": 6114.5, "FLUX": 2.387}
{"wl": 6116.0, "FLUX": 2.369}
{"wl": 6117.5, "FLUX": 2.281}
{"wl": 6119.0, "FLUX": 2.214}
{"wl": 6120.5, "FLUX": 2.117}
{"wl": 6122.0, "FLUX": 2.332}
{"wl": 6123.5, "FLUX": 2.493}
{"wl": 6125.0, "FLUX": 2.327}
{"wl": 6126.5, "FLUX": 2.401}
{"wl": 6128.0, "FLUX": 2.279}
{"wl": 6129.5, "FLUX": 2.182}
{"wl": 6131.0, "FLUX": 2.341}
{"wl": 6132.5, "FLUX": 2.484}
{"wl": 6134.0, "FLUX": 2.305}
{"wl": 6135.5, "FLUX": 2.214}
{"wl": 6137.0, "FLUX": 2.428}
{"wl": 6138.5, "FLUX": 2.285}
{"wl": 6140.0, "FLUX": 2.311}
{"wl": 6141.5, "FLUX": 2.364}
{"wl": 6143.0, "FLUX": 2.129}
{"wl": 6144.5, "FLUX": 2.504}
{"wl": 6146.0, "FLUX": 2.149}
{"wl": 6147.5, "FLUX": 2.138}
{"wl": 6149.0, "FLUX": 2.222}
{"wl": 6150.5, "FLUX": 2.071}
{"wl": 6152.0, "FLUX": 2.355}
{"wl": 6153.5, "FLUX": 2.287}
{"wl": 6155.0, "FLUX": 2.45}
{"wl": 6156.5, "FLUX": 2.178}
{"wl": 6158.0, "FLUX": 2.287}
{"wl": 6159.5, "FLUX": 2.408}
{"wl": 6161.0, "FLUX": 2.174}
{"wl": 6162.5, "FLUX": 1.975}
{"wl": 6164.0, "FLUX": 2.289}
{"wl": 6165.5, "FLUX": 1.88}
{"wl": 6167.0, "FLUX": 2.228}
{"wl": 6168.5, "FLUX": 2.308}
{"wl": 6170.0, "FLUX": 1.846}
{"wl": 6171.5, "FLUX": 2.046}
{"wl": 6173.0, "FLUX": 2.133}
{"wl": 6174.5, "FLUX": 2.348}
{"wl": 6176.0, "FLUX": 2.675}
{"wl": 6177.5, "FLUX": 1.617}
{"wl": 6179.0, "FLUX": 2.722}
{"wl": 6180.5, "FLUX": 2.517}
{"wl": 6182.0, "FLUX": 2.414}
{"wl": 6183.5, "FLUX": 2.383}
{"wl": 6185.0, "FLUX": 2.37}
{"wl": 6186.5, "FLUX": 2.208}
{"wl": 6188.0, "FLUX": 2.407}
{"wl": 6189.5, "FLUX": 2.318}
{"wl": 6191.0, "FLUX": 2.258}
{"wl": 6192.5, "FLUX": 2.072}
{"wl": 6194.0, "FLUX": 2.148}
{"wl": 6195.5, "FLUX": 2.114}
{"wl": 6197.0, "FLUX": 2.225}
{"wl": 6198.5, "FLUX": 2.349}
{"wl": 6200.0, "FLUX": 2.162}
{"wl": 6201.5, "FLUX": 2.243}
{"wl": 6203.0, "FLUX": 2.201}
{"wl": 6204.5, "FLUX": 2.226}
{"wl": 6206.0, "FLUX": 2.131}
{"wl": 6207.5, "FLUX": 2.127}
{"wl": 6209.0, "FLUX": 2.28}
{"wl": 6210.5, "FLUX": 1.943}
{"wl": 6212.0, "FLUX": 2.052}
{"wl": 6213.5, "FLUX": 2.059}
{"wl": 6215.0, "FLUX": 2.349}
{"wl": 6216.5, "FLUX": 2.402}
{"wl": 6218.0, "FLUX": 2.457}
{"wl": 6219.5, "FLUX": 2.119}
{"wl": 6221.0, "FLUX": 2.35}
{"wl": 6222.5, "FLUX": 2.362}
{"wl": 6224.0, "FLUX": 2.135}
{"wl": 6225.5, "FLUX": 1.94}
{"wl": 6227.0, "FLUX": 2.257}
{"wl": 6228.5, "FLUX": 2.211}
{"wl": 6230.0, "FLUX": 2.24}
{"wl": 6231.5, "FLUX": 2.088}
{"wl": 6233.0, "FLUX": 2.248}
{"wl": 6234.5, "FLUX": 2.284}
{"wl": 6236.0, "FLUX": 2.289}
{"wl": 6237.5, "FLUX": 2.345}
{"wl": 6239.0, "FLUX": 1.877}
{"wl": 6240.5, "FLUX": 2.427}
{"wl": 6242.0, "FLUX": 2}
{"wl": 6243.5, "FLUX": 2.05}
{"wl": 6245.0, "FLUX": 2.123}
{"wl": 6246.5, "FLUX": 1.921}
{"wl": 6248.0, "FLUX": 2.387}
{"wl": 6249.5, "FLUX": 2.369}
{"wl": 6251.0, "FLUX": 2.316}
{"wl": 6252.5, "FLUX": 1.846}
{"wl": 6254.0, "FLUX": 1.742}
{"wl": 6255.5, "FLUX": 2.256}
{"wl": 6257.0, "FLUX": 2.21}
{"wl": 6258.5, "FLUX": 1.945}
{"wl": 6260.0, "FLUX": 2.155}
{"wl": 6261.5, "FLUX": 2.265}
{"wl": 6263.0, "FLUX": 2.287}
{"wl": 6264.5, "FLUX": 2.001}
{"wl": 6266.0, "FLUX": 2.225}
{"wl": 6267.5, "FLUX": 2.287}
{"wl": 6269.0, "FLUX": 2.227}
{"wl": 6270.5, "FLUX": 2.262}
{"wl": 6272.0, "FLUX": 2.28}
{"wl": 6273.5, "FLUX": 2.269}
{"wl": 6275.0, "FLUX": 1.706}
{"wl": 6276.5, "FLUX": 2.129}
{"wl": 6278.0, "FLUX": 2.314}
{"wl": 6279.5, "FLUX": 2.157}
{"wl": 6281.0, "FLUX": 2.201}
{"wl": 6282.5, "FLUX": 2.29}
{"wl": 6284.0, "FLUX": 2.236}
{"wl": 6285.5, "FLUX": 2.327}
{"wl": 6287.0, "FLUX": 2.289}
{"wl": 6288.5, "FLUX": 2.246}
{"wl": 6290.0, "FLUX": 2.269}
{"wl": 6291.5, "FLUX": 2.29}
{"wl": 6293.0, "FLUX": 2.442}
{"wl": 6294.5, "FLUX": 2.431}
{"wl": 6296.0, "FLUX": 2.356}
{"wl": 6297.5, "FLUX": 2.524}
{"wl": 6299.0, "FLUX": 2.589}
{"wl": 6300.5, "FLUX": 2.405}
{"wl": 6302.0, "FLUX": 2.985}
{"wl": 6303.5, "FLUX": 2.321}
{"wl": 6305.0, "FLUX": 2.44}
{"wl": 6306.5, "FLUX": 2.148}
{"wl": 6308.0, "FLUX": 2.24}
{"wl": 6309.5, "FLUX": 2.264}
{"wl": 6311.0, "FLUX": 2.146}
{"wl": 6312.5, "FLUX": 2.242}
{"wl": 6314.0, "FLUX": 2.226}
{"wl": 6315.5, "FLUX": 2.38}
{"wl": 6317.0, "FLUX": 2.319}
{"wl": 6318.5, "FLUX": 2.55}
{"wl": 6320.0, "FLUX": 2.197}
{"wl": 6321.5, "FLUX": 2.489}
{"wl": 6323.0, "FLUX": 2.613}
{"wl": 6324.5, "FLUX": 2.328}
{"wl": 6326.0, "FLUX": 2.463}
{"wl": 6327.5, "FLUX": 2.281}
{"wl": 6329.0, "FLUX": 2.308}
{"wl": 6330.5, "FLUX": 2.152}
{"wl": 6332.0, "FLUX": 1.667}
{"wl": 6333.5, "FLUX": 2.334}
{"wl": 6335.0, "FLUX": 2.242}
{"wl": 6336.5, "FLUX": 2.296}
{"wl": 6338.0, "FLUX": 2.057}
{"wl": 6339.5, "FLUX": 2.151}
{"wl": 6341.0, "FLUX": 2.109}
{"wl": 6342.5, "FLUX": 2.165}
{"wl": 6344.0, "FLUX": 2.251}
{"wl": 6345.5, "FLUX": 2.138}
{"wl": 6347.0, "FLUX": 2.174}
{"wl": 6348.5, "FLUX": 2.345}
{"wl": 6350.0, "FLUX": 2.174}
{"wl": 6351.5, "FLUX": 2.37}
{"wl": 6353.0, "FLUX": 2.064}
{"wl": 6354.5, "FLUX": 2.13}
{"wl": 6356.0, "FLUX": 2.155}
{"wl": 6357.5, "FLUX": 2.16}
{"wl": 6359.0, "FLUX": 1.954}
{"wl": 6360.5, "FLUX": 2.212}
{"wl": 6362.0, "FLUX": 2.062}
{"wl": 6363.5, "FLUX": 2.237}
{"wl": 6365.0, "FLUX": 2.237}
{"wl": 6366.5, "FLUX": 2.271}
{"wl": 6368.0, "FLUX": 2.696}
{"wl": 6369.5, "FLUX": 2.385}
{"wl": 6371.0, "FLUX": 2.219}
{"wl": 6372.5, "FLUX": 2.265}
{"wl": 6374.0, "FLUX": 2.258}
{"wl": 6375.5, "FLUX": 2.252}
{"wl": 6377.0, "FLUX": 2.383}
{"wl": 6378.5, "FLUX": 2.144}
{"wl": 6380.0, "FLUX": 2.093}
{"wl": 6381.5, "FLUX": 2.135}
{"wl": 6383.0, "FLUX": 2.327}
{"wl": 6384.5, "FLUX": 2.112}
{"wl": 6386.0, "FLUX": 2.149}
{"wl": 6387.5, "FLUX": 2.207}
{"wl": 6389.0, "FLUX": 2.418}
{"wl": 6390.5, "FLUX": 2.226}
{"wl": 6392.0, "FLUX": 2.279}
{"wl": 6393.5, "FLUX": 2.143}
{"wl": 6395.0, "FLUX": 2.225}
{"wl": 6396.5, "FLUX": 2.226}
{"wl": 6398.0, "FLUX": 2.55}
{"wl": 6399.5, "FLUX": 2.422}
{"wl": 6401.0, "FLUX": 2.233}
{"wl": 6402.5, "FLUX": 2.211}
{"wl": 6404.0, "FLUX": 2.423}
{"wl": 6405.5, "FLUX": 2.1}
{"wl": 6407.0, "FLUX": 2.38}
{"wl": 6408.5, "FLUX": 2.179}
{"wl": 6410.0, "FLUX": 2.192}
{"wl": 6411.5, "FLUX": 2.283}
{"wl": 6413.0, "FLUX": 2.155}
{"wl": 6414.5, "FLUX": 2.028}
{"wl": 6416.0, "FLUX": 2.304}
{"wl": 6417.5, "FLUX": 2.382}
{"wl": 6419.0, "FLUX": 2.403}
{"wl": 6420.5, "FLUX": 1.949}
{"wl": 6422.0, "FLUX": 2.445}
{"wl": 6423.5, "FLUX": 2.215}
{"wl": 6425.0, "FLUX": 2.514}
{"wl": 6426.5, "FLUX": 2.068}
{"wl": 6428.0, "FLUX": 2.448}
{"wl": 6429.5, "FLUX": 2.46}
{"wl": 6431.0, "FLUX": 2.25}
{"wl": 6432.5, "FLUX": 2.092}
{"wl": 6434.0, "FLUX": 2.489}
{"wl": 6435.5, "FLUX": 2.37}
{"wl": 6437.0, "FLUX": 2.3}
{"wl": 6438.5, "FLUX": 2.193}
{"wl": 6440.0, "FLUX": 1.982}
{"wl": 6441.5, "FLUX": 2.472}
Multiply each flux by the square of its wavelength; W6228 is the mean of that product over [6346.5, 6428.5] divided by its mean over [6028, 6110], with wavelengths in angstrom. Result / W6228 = 1.05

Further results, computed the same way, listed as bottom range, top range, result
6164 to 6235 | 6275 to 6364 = 1.06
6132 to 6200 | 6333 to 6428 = 1.06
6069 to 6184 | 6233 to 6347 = 1.03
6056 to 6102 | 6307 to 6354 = 1.04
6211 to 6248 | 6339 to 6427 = 1.07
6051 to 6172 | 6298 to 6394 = 1.06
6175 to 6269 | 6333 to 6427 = 1.06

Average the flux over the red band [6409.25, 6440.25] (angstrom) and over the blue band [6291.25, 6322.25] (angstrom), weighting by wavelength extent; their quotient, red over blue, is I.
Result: 1.0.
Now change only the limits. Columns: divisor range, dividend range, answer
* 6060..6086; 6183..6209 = 0.93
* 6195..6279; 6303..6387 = 1.03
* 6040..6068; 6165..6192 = 0.96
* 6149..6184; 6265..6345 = 1.02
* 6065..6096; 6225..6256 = 0.90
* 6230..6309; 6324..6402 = 1.00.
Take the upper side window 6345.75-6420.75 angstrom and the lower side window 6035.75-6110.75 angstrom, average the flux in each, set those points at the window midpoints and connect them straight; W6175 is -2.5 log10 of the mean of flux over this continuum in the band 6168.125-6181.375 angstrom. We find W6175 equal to 0.04 mag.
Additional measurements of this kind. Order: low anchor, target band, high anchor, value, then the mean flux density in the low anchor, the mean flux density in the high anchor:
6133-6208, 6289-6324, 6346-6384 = -0.071 mag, 2.25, 2.23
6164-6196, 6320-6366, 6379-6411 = 0.017 mag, 2.24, 2.25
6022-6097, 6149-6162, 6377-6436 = 0.032 mag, 2.36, 2.26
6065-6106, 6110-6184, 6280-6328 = 0.040 mag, 2.37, 2.36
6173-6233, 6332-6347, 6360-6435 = 0.046 mag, 2.24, 2.27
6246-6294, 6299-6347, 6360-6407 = -0.031 mag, 2.19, 2.26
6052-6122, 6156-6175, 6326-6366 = 0.065 mag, 2.34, 2.18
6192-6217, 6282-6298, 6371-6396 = -0.063 mag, 2.18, 2.23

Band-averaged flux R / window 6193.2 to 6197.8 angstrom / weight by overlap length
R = 2.16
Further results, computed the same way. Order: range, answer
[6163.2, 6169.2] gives 2.17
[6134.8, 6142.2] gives 2.32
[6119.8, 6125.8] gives 2.32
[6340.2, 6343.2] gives 2.14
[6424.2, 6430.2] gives 2.37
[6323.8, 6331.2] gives 2.31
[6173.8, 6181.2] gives 2.38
